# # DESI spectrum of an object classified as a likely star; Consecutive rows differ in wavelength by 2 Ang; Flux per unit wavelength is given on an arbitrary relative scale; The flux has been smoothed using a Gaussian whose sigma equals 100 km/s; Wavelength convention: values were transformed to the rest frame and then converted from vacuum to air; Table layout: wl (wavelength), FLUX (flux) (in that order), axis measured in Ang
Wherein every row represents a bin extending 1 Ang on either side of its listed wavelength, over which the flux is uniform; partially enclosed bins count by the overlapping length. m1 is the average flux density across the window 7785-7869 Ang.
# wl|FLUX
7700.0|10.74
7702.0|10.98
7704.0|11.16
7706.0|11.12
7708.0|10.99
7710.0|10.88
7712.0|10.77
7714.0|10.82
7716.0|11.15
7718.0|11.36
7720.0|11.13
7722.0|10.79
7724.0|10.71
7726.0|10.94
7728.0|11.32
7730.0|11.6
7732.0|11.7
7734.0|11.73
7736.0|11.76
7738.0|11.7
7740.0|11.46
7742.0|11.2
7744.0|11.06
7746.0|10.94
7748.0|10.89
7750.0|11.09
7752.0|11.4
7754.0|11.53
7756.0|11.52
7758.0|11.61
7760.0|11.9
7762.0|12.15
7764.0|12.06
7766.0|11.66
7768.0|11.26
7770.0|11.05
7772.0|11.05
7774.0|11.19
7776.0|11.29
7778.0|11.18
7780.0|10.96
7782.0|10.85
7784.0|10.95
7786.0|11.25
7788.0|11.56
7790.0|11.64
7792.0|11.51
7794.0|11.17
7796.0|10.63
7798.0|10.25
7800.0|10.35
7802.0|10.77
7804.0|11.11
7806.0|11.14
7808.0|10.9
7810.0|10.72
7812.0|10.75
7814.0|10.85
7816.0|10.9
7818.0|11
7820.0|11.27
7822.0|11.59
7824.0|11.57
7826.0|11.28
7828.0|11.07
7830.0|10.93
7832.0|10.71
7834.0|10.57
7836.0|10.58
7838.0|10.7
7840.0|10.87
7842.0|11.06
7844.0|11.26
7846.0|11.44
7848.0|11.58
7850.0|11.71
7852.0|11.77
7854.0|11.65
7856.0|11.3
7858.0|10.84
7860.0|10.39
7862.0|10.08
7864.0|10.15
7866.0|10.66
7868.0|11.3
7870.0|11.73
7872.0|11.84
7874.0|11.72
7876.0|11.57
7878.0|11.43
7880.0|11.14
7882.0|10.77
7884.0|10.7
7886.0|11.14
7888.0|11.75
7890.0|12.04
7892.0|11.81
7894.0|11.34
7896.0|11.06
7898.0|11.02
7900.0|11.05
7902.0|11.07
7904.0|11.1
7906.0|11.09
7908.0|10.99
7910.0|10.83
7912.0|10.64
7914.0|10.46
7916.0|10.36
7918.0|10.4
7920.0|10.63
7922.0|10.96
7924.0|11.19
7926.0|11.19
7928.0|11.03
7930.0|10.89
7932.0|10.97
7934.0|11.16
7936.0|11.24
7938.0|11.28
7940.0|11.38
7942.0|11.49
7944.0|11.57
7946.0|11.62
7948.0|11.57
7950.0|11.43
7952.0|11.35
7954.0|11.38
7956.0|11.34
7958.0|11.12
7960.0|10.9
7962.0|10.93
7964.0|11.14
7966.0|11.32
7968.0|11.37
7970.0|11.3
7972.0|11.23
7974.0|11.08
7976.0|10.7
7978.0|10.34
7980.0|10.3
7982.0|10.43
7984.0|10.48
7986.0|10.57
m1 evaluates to 11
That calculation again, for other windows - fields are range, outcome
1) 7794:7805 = 10.7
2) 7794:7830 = 11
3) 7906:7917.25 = 10.7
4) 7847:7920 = 11.1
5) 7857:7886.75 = 11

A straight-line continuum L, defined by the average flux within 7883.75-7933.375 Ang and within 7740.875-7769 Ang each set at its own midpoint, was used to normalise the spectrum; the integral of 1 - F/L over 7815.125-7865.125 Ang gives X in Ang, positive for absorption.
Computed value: 0.8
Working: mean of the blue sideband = 11.4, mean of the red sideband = 11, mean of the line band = 11.1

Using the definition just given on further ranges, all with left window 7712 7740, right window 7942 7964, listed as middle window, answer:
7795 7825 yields 1.0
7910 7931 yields 1.0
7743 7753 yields 0.2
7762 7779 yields -0.2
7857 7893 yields 0.4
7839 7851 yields 0.0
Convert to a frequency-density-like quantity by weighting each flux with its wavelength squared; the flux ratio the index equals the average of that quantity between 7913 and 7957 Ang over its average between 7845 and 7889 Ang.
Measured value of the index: 1.01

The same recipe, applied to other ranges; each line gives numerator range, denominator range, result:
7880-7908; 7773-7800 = 1.04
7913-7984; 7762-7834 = 1.03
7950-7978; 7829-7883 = 1.03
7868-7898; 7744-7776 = 1.03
